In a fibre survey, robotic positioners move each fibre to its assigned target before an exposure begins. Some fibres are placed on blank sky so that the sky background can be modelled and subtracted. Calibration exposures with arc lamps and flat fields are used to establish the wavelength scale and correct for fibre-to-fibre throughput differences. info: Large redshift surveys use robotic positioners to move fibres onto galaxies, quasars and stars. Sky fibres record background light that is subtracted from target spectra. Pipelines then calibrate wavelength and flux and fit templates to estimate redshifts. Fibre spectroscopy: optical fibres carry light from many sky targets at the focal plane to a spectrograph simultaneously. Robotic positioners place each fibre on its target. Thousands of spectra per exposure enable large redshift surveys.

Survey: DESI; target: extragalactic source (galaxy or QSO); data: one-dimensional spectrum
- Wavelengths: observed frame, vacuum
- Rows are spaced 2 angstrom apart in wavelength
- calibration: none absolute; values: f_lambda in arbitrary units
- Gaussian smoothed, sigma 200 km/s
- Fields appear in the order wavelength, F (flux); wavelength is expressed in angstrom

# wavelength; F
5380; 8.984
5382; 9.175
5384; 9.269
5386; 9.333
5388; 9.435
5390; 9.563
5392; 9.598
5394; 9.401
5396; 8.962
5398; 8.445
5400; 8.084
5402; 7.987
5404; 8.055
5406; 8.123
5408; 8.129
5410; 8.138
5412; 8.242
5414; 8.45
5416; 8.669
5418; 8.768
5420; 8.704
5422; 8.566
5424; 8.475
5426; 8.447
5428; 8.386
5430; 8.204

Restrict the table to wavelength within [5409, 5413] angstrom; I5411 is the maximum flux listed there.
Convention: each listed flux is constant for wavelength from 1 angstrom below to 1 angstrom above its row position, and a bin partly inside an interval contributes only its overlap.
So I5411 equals 8.242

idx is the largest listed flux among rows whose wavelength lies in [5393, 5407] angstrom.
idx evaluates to 9.401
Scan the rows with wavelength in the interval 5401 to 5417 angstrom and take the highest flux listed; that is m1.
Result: 8.669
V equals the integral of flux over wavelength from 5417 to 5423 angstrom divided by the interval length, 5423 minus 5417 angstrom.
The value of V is 8.68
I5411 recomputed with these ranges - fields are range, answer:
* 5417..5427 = 8.768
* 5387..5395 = 9.598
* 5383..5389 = 9.435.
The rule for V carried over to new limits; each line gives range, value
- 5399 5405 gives 8.04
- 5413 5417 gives 8.56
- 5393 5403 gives 8.58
